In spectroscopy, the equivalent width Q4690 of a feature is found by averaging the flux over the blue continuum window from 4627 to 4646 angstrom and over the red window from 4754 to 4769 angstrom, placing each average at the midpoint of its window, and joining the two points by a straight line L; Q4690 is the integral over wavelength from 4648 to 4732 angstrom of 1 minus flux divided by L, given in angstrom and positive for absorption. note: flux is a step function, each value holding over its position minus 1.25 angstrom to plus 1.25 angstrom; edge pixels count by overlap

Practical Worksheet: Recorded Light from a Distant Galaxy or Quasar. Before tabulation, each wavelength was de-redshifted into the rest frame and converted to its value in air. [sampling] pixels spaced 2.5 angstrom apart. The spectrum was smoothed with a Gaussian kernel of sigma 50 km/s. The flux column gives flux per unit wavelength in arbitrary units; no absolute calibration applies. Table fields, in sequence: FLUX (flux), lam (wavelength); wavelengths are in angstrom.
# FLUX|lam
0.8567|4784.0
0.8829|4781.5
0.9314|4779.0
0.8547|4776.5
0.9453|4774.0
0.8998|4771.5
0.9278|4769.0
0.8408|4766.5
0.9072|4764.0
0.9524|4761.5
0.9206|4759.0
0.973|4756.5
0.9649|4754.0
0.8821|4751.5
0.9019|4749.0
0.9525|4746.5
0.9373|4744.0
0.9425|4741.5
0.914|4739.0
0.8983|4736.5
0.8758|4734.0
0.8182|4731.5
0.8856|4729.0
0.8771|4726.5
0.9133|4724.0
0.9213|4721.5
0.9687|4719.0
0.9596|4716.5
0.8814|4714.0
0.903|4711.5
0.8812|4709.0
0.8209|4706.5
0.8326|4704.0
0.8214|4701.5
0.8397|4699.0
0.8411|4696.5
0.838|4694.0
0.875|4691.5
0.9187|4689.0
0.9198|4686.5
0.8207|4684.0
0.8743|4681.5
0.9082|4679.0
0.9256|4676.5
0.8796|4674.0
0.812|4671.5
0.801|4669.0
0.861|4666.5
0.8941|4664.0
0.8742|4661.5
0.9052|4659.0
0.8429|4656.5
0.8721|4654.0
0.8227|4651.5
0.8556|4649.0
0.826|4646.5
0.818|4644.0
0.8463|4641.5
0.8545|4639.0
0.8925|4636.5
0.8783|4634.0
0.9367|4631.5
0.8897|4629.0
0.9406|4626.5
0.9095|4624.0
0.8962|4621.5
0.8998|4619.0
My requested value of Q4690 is 2.1 angstrom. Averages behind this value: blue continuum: 0.874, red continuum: 0.923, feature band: 0.873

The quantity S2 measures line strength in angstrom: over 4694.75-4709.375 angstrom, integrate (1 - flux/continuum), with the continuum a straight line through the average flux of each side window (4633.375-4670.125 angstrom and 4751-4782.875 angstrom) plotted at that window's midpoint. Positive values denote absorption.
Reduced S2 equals 0.7 angstrom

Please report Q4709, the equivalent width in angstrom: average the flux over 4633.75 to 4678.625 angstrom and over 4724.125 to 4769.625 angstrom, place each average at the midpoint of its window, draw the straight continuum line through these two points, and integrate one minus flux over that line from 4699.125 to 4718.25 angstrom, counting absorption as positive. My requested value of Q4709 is 0.35 angstrom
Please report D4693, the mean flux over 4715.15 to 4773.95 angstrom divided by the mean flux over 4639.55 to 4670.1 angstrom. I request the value 1.1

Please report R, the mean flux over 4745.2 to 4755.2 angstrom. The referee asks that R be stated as 0.925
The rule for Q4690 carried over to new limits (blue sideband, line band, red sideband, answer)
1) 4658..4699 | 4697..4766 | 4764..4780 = -1.0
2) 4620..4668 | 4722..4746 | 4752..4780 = 0.2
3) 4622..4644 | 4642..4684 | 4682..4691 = 1.3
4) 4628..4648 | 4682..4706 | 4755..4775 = 0.9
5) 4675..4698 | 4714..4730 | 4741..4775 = -0.3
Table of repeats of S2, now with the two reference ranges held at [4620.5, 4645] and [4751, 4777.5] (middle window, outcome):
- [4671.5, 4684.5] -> 0.3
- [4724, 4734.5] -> 0.5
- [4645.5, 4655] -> 0.5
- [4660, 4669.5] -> 0.3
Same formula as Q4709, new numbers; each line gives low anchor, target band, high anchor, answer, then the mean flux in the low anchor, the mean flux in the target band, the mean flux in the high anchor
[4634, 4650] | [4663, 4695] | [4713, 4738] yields 0.1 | 0.851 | 0.871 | 0.9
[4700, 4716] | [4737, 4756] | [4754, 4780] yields -0.6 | 0.861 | 0.928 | 0.918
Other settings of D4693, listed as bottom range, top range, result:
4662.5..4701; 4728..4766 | 1.05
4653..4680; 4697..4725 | 1.02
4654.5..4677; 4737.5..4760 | 1.08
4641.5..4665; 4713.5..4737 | 1.05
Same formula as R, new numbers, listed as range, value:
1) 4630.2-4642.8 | 0.881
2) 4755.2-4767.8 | 0.919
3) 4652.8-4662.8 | 0.874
